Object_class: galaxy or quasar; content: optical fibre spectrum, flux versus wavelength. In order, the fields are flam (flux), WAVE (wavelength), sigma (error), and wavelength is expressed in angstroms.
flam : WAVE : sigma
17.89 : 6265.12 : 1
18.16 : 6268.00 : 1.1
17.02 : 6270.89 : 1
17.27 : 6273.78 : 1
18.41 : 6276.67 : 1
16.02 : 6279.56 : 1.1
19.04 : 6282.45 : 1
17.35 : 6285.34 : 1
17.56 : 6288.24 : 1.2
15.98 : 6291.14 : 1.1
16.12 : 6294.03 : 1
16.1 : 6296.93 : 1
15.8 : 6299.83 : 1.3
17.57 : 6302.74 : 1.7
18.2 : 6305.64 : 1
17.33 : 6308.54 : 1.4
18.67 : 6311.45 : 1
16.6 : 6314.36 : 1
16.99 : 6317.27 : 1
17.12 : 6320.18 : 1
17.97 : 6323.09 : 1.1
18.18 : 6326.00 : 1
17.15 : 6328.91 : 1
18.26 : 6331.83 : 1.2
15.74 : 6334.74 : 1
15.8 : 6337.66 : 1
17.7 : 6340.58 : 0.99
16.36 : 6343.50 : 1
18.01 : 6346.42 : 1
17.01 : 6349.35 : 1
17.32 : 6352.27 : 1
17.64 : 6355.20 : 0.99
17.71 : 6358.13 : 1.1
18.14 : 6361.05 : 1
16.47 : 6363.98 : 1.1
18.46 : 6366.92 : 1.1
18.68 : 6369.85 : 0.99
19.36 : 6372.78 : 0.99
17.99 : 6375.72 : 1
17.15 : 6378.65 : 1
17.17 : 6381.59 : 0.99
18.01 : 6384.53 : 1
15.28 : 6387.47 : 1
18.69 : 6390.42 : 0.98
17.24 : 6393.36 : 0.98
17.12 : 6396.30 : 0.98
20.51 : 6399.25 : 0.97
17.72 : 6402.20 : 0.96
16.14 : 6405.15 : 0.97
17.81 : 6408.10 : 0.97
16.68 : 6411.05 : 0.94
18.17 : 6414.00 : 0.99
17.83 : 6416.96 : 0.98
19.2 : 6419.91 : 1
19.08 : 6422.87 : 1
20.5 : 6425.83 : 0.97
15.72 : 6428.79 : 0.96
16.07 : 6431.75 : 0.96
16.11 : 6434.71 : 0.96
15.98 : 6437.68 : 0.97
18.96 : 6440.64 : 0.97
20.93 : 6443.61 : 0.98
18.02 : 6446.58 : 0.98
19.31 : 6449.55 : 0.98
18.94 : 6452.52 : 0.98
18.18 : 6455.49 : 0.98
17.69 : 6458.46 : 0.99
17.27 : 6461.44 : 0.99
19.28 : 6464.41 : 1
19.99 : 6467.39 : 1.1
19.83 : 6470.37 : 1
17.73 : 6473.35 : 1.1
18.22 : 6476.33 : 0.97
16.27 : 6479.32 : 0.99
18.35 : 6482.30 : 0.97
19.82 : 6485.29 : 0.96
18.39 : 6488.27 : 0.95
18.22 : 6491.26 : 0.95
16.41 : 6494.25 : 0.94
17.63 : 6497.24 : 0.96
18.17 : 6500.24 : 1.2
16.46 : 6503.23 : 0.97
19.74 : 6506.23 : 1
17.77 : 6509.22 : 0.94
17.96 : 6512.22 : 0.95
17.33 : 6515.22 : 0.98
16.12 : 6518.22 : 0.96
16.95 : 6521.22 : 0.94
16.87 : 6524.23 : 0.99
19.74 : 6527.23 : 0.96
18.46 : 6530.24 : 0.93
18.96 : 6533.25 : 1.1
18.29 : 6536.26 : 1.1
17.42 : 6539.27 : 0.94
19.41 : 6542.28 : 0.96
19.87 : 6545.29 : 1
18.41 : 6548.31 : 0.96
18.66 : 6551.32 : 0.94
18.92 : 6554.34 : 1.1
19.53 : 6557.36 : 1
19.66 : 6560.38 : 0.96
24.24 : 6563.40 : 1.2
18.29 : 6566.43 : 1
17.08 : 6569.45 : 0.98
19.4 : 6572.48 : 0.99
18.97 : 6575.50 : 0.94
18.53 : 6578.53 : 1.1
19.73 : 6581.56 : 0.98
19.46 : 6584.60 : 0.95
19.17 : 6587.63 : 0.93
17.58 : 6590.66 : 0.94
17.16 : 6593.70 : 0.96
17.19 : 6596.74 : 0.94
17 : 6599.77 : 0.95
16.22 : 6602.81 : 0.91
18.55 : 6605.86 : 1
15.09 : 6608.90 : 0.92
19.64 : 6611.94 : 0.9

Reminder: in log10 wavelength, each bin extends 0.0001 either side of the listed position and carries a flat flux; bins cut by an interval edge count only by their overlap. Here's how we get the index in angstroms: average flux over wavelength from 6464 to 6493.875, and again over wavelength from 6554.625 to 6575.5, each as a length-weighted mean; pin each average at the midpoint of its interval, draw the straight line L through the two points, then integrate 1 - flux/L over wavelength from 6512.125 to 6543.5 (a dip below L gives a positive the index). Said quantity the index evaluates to 1.9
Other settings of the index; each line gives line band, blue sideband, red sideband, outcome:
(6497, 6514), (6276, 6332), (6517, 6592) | 0.49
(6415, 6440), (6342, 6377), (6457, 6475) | 0.95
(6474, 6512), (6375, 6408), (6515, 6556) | 0.24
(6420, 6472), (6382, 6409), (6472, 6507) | -1.77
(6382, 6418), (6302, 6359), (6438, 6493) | 0.80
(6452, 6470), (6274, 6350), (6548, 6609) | -0.64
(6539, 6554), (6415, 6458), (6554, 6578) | 0.33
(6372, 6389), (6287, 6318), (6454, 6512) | 0.08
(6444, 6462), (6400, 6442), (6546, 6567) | -0.33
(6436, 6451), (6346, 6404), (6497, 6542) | -0.65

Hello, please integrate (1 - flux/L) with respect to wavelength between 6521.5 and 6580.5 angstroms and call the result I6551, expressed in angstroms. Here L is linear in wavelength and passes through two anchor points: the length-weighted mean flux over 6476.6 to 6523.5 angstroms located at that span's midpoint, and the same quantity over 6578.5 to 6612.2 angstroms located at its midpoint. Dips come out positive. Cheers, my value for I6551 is -3.9 angstroms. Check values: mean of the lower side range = 17.7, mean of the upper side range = 17.9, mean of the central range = 18.9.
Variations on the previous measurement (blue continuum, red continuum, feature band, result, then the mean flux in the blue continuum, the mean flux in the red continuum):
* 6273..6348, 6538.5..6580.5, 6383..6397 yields 0.4 angstroms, 17.2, 19.2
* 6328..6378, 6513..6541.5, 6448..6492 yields -1.9 angstroms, 17.5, 17.8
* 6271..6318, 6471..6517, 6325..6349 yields 0.3 angstroms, 17.2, 17.9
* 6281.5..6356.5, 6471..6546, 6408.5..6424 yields -0.5 angstroms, 17.2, 18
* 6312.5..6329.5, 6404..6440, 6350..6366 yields 0.0 angstroms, 17.4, 17.5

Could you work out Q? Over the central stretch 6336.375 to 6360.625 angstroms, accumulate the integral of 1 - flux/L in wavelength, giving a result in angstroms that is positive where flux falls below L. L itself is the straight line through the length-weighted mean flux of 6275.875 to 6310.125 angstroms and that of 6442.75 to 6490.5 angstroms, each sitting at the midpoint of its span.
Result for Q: 0.5 angstroms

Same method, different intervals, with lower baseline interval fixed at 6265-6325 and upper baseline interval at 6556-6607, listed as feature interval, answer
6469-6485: 0.0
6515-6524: 0.8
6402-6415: 0.4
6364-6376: -0.5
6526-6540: -0.1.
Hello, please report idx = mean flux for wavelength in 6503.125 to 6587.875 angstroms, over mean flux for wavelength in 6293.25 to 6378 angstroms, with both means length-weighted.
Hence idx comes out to 1.07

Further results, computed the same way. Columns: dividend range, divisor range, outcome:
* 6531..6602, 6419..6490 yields 1.03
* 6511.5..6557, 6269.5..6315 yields 1.06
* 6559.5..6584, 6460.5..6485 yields 1.05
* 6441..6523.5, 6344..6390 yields 1.03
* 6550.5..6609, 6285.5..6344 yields 1.09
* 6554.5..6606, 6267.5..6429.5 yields 1.07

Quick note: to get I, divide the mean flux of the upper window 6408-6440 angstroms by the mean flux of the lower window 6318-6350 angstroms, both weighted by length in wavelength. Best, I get 1.02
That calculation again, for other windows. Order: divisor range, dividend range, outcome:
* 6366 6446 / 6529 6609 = 1.04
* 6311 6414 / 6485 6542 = 1.02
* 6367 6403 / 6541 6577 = 1.08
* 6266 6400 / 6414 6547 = 1.04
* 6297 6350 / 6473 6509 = 1.04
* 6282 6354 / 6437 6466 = 1.08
